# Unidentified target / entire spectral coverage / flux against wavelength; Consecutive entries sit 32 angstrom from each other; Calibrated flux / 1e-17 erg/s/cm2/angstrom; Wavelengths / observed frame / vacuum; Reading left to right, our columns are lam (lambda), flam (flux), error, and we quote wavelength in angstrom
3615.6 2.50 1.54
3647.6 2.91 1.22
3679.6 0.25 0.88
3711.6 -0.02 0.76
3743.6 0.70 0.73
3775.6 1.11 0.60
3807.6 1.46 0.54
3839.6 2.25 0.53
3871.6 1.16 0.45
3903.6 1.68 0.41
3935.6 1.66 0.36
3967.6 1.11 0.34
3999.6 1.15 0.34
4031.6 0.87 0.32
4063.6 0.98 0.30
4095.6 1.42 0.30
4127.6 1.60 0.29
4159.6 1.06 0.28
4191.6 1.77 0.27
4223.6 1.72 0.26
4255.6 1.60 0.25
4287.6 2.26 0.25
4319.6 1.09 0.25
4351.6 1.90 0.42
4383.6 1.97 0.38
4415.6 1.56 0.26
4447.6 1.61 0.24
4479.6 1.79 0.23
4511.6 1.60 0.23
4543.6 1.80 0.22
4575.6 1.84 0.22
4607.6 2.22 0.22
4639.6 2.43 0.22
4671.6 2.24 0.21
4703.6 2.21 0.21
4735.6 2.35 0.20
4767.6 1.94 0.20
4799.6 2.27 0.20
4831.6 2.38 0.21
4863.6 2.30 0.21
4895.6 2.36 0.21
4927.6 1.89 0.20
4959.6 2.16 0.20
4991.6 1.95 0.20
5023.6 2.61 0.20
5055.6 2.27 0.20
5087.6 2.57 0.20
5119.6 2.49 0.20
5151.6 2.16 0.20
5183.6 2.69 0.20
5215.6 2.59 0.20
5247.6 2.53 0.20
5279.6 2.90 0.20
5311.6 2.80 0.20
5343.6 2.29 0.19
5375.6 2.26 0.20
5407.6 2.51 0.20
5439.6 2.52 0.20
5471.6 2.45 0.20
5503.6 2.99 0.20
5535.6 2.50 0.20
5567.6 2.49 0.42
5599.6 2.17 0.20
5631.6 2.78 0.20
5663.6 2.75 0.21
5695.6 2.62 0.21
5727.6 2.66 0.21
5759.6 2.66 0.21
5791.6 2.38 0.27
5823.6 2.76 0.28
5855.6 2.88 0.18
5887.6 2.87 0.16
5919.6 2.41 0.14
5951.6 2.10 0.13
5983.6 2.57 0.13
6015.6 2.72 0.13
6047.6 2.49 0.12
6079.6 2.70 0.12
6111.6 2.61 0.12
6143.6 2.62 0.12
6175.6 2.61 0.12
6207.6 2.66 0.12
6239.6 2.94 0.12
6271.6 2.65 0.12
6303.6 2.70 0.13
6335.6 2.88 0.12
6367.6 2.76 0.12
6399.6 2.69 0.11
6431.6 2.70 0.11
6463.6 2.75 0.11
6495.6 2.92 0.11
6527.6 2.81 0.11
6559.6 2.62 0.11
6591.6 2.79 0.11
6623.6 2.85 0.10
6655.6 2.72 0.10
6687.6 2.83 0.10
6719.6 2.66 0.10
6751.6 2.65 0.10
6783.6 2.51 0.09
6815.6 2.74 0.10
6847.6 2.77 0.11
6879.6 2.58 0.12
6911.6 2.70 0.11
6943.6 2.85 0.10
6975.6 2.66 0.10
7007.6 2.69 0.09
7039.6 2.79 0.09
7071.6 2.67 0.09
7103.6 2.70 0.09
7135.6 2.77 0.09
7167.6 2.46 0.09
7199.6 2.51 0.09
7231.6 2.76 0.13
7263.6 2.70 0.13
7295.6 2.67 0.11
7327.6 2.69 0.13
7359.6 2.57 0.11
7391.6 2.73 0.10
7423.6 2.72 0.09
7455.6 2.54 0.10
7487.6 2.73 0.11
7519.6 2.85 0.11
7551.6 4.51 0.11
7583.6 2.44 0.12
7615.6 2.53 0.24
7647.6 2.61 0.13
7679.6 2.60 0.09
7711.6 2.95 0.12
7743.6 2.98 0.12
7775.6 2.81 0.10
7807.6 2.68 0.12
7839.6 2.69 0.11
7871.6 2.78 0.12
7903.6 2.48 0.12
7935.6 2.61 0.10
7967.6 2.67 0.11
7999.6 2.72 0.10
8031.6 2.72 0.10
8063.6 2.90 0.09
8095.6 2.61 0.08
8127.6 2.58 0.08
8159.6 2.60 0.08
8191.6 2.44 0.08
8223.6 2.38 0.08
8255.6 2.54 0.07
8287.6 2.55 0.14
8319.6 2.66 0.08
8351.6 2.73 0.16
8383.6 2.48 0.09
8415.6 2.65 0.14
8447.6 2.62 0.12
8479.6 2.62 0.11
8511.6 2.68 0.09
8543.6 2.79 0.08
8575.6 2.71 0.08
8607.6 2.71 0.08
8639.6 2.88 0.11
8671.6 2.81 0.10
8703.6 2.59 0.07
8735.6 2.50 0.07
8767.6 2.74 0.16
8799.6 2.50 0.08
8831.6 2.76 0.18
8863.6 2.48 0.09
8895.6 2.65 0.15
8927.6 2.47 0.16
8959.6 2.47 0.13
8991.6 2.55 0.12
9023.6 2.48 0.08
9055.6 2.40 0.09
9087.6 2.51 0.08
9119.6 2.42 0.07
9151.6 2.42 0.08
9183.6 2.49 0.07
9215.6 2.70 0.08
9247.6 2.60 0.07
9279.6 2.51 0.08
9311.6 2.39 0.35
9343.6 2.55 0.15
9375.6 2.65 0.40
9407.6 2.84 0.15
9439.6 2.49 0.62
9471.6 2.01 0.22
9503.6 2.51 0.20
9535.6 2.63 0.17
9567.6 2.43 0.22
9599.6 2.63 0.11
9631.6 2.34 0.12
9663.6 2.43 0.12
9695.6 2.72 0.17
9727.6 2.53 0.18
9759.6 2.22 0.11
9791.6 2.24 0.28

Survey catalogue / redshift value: 0.15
